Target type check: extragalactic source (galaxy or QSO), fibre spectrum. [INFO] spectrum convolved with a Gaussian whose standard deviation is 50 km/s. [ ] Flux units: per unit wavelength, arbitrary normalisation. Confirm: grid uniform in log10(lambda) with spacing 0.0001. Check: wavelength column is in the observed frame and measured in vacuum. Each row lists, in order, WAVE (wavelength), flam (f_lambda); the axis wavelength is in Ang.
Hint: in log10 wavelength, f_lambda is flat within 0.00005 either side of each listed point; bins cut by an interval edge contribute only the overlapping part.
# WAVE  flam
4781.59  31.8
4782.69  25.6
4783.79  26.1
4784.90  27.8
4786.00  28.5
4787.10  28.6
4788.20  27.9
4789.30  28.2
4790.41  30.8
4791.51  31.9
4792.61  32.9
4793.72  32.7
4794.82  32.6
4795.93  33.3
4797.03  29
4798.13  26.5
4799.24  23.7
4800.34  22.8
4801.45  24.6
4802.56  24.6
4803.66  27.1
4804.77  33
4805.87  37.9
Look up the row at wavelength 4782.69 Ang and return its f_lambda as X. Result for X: 25.6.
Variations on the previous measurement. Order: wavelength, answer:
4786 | 28.5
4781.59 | 31.8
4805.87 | 37.9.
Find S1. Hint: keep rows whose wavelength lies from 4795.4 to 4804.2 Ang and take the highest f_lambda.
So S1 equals 33.3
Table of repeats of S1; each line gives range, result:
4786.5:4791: 30.8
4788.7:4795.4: 32.9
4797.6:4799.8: 26.5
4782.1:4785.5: 27.8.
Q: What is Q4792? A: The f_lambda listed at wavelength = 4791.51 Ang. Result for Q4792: 31.9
